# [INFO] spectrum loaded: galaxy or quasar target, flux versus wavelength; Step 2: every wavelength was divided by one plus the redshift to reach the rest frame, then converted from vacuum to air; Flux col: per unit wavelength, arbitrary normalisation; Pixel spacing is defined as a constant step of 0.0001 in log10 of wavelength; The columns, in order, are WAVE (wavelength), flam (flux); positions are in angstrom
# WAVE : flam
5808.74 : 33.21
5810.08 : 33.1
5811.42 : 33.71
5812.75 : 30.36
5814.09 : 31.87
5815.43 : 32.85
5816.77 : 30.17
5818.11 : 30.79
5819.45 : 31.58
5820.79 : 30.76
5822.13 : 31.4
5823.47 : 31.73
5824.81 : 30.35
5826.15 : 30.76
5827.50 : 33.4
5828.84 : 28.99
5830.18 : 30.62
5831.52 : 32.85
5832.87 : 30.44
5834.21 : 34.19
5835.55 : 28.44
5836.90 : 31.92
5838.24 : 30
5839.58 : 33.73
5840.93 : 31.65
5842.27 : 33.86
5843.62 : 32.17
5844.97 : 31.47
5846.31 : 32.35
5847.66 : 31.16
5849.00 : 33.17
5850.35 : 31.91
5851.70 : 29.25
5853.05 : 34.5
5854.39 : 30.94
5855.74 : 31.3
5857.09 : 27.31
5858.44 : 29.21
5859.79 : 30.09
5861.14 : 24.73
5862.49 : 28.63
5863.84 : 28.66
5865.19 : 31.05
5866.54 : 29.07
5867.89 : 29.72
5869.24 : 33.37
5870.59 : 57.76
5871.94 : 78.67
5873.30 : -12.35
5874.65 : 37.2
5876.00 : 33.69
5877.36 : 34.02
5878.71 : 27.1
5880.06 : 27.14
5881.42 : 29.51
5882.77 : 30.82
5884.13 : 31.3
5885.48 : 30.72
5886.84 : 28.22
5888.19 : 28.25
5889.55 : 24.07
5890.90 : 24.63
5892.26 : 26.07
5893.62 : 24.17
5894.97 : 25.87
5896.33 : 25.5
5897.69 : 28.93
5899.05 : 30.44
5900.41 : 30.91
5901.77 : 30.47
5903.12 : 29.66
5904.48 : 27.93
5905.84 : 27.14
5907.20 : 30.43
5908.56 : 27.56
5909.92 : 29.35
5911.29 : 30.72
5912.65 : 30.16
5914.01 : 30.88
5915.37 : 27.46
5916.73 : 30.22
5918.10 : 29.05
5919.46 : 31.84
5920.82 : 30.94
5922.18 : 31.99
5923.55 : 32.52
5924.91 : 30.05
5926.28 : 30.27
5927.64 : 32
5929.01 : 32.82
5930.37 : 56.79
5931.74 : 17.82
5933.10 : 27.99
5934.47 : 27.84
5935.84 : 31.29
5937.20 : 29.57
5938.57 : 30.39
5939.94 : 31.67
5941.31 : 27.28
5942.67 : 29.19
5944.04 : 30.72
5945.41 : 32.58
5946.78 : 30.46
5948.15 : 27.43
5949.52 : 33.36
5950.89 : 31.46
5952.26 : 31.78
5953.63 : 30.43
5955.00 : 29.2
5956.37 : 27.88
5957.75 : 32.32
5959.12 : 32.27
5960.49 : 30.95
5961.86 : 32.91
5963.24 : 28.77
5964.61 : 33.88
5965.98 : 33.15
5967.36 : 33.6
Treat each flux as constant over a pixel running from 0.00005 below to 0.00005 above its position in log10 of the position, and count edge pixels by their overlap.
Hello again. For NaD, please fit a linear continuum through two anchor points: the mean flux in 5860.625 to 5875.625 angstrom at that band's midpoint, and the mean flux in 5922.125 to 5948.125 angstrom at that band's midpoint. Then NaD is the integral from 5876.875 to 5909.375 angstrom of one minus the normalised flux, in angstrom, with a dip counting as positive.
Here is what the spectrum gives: 4.2 angstrom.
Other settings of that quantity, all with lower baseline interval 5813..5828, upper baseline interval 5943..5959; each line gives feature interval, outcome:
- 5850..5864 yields 0.7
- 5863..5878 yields -1.7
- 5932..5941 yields 0.5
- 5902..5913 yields 0.6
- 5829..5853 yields -0.4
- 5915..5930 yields -0.3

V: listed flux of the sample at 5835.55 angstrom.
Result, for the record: 28.44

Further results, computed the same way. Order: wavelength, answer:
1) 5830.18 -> 30.62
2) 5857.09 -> 27.31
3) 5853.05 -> 34.5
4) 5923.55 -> 32.52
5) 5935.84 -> 31.29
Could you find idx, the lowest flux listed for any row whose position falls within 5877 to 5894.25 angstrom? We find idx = 24.07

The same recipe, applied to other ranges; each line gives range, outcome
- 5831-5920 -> -12.35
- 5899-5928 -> 27.14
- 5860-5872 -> 24.73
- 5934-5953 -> 27.28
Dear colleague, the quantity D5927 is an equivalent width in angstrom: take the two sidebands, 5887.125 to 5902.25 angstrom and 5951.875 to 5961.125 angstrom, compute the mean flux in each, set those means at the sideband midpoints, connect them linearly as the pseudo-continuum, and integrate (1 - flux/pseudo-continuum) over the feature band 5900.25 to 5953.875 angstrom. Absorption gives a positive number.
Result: -2.9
